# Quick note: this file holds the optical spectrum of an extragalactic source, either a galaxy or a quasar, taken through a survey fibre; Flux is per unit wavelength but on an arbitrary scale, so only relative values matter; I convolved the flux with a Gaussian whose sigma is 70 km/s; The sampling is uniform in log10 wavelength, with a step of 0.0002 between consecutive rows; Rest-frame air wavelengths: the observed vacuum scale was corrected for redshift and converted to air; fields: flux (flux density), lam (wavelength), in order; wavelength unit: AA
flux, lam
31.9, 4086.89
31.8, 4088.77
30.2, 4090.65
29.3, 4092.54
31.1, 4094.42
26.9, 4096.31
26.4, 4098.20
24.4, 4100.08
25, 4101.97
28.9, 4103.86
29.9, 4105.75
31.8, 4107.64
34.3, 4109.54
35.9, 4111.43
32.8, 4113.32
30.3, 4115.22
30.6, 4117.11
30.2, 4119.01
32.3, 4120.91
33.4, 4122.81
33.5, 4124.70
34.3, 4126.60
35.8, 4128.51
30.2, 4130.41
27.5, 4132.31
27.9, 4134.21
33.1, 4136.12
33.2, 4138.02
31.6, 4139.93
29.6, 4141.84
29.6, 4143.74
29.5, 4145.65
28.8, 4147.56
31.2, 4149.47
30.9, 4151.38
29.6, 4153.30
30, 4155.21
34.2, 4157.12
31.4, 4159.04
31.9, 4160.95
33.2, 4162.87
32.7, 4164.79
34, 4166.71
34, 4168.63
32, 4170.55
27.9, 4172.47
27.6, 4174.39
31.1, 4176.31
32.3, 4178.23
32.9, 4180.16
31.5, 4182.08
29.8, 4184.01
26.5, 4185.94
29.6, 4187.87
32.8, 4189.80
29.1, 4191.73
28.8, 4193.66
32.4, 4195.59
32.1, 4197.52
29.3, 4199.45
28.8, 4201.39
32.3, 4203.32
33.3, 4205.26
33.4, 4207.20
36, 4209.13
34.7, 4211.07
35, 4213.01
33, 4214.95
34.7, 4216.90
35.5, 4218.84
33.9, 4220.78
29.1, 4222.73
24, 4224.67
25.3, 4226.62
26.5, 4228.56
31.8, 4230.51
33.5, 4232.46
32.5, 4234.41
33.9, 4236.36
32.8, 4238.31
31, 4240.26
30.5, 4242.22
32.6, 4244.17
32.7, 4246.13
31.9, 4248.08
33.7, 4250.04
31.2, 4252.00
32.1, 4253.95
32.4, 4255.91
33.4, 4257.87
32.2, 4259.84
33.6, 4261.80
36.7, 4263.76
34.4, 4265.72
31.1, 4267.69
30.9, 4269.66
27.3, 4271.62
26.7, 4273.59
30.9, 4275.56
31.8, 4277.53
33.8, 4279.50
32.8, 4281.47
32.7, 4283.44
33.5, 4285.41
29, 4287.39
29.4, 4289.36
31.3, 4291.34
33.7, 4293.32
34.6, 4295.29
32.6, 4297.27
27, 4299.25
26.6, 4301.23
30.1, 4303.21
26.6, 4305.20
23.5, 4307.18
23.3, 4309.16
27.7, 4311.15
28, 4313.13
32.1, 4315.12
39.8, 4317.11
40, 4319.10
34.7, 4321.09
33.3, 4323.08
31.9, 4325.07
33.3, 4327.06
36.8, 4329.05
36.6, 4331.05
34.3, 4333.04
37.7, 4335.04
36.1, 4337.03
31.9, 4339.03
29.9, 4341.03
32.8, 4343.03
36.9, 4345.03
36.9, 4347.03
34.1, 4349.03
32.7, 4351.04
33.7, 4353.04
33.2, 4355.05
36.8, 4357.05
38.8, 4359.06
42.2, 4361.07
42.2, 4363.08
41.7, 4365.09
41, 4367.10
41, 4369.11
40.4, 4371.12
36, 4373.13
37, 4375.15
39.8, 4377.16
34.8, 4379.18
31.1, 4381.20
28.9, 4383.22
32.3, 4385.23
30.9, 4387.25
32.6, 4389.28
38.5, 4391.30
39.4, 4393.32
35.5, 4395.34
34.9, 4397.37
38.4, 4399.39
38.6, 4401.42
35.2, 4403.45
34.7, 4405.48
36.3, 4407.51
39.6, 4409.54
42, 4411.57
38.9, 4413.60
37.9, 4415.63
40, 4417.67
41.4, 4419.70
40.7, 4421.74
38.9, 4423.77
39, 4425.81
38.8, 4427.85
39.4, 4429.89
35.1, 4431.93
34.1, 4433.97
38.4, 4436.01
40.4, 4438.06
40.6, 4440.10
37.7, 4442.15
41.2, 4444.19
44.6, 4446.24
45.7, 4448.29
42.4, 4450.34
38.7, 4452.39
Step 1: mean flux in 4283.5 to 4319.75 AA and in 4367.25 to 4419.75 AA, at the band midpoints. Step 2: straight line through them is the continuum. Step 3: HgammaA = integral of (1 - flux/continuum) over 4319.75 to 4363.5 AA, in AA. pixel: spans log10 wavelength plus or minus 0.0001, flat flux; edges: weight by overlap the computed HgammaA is -2.7 AA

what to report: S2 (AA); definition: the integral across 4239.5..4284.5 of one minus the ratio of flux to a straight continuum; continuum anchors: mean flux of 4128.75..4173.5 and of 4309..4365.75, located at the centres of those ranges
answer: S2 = 1.8 AA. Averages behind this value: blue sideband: 31.1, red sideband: 34.9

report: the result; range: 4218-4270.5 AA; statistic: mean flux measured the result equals 31.8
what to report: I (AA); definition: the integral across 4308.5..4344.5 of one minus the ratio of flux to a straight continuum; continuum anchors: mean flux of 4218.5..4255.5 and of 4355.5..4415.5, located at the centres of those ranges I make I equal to 1.4 AA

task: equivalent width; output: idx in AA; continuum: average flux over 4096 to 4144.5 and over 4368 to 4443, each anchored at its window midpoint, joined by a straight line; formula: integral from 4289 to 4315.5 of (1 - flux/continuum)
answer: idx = 4.5 AA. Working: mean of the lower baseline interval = 30.8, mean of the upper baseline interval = 37.3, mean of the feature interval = 28.9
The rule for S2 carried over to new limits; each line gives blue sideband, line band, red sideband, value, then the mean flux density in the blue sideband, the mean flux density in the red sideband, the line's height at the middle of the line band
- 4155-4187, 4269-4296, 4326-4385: 2.33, 31.4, 36.1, 34.2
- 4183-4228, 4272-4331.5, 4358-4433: 5.38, 31.2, 37.7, 34.5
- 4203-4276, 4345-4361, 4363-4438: 0.06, 32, 37.4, 35.8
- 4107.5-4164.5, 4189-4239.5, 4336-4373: 2.66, 31.6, 36.8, 33.5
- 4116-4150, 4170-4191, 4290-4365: 0.96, 31.2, 33.4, 31.8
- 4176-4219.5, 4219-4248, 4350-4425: 1.81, 31.9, 37.2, 32.9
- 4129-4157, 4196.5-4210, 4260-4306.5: -0.62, 30.4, 31.1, 30.7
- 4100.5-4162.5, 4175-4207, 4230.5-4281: 0.84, 31.2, 32.1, 31.6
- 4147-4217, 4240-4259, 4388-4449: 0.77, 31.6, 38.5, 33.6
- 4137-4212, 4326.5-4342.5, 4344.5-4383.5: 0.72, 31.3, 37.1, 36.2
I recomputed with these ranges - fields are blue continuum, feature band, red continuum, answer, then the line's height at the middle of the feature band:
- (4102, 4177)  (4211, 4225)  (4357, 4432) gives 0.2 AA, 33.3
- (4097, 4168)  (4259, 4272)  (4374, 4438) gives 0.5 AA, 33.9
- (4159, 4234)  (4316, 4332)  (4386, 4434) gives -0.3 AA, 35.1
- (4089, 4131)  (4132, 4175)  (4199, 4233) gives 0.2 AA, 31.2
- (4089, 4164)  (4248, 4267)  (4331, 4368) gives 0.5 AA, 34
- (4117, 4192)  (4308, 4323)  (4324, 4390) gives 1.1 AA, 34.7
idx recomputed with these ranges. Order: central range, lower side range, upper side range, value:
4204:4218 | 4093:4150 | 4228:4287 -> -1.20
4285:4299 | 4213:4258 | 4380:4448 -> 0.78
